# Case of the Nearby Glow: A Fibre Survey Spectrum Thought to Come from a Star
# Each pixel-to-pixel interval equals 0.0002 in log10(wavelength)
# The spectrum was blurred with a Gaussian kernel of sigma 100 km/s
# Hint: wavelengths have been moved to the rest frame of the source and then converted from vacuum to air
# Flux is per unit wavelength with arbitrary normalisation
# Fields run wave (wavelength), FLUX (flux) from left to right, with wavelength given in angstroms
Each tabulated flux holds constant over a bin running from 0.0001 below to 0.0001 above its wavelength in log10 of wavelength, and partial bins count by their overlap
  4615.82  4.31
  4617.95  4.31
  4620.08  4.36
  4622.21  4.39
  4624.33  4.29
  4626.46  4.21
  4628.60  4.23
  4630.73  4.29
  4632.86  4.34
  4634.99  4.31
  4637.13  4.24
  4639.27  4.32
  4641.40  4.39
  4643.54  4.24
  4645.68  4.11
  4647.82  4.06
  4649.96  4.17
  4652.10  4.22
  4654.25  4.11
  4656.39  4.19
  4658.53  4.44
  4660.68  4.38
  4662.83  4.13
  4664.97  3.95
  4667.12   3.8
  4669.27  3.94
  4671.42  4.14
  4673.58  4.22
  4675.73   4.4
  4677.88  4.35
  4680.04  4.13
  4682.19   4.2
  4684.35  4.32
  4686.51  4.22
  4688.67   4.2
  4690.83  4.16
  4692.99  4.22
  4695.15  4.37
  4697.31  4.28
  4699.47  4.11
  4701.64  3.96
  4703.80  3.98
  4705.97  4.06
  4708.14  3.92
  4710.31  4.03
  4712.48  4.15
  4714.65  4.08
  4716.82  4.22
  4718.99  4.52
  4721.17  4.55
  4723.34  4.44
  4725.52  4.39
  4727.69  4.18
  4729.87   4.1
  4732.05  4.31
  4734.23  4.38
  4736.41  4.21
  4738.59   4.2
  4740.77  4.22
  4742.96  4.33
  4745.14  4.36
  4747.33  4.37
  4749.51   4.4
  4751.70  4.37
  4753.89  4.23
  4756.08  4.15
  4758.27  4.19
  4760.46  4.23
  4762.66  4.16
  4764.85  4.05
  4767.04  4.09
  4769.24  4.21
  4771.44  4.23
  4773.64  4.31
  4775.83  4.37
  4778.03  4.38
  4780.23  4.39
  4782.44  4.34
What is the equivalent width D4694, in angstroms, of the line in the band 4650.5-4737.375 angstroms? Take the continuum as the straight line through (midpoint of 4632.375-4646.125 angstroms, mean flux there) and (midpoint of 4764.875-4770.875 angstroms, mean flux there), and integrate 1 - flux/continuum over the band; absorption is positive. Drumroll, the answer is 0.4 angstroms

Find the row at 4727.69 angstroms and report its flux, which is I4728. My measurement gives 4.18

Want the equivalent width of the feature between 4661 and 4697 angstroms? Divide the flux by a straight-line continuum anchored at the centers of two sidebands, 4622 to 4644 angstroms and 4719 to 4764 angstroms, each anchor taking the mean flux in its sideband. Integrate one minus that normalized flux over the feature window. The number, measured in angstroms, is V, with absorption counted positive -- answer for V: 0.96 angstroms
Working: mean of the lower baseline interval 4.29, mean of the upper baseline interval 4.29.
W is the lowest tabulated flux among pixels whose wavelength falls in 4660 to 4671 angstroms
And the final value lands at 3.8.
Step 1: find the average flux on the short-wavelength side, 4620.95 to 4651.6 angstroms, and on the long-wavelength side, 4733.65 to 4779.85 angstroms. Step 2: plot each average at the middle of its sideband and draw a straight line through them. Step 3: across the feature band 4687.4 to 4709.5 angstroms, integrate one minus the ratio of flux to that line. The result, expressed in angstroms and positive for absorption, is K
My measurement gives 0.7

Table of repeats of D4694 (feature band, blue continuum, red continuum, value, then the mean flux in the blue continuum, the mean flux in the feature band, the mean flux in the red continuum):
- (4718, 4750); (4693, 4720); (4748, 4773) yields -1.15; 4.14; 4.33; 4.21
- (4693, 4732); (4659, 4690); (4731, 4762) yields 0.28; 4.17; 4.2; 4.28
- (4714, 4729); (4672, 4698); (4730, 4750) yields -0.22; 4.25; 4.34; 4.3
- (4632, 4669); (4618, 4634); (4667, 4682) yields 0.35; 4.3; 4.19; 4.17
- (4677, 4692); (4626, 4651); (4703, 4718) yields -0.34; 4.24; 4.22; 4.07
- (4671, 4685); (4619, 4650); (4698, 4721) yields -0.24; 4.27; 4.25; 4.12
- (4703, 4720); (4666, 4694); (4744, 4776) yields 0.33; 4.18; 4.12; 4.25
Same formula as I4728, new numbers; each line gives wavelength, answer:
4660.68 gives 4.38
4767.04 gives 4.09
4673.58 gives 4.22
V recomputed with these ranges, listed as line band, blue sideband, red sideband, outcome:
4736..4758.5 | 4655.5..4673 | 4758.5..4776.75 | -0.50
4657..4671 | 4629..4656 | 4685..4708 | 0.30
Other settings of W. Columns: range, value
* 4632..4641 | 4.24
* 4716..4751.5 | 4.1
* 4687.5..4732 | 3.92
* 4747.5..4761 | 4.15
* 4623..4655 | 4.06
